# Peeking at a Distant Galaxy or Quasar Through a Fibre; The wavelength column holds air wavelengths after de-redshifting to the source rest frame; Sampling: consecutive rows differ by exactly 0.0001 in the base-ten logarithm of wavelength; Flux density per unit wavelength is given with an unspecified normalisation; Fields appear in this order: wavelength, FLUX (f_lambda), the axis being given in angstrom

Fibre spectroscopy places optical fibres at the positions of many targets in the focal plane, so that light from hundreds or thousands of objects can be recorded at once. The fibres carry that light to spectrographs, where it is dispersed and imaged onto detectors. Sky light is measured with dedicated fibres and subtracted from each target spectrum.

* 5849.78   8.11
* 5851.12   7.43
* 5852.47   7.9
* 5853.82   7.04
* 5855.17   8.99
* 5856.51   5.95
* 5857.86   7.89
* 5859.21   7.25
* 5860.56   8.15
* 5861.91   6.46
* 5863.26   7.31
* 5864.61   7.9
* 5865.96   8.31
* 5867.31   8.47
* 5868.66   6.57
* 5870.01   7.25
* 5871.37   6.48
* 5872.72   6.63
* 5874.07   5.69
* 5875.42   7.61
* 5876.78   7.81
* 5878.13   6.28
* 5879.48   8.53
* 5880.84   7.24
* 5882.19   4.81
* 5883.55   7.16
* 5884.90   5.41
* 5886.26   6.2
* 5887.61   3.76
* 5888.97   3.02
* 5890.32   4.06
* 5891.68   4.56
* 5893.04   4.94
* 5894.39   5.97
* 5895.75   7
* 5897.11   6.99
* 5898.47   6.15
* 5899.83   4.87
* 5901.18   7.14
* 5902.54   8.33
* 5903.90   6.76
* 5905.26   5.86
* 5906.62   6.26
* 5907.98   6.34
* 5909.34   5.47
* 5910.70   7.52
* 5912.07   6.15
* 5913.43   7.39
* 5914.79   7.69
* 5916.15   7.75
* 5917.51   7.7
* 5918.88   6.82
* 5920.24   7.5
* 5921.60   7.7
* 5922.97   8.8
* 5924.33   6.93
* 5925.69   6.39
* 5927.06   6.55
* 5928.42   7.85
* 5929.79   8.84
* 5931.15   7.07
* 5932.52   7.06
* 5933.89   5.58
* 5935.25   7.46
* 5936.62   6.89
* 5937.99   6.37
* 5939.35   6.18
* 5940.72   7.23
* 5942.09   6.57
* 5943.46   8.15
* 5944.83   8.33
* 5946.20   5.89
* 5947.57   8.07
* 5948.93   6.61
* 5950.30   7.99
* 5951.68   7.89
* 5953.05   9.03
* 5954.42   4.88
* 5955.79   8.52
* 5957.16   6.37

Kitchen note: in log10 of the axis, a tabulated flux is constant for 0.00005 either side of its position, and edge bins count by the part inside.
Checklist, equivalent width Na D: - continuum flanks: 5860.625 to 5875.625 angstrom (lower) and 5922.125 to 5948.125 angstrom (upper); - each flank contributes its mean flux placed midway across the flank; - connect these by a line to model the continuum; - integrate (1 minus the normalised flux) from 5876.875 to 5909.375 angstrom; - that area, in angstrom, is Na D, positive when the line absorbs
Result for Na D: 5.3 angstrom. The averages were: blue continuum 7.18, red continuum 7.17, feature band 6.01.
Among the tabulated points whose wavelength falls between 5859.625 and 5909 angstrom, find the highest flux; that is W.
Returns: 8.53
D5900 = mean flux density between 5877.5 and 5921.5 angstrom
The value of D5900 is 6.32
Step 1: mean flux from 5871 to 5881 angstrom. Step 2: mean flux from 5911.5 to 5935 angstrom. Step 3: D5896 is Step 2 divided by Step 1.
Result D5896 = 1.0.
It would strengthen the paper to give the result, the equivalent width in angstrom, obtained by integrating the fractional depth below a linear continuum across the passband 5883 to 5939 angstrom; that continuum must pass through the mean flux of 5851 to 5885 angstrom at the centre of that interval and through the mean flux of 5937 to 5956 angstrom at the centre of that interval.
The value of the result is 5.2 angstrom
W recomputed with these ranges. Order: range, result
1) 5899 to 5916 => 8.33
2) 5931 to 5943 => 7.46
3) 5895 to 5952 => 8.84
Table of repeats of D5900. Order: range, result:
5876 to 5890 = 5.98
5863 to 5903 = 6.39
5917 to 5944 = 7.17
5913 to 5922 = 7.51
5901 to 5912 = 6.65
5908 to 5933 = 7.26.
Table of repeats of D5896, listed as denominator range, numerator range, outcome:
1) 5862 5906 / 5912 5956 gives 1.13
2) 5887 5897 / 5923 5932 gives 1.51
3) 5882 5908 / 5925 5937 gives 1.22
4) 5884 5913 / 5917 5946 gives 1.23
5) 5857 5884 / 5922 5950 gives 1.00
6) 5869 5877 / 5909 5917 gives 1.03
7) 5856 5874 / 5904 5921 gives 0.95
